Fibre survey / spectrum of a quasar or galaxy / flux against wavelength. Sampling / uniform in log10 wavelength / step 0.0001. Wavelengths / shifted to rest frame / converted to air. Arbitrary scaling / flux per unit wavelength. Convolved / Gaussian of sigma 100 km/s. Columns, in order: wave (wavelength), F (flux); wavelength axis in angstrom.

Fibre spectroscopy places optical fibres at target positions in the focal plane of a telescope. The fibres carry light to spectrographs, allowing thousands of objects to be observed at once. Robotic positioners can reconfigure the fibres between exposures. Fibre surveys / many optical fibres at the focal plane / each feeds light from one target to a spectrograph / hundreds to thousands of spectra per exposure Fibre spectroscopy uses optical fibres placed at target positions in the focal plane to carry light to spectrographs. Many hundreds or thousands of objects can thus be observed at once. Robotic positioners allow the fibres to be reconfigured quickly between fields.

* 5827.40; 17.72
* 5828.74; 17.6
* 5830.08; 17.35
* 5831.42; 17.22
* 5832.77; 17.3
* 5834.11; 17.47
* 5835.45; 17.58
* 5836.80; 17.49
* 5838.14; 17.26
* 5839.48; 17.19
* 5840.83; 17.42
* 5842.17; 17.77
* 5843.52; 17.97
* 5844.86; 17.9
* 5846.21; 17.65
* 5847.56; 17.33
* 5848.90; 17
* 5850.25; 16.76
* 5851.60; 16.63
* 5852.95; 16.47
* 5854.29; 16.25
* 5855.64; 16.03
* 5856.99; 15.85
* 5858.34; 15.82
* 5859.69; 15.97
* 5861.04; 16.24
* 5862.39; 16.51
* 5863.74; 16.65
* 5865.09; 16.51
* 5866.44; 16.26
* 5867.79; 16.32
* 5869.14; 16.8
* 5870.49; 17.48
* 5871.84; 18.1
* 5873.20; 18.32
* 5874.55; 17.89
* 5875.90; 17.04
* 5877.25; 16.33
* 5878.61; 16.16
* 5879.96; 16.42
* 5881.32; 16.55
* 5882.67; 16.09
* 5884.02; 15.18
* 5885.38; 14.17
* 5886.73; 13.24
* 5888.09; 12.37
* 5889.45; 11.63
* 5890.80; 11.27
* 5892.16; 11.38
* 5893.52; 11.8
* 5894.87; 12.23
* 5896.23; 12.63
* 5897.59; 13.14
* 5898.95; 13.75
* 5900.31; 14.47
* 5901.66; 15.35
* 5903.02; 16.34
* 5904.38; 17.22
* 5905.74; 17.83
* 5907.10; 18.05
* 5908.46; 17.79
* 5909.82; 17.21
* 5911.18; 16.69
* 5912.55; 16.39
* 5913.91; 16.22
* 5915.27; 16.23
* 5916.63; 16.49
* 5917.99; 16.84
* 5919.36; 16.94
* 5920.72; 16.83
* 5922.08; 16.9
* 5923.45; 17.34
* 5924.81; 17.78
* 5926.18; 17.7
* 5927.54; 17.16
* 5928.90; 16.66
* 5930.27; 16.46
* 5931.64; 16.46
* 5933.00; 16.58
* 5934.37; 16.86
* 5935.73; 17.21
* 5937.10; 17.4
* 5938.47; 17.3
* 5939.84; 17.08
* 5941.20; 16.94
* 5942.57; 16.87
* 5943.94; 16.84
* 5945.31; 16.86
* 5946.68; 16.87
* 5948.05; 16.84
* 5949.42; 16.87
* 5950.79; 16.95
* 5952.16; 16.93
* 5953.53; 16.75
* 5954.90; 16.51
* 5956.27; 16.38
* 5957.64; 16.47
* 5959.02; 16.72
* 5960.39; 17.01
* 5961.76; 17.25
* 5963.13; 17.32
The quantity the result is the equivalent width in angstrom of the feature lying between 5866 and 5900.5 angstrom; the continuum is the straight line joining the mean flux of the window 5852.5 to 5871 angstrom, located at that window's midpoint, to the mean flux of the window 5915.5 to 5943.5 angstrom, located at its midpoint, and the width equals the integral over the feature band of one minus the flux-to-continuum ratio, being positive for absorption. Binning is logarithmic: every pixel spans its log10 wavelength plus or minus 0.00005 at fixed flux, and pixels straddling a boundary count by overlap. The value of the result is 3.5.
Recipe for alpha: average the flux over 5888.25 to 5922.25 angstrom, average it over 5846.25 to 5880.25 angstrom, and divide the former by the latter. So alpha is 0.91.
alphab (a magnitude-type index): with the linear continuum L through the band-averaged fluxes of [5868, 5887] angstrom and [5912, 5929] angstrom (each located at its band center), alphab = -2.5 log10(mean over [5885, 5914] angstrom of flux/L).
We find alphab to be 0.149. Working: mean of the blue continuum 16.5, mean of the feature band 14.6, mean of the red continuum 16.9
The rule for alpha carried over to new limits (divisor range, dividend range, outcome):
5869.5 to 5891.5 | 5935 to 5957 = 1.09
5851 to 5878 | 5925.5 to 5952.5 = 1.02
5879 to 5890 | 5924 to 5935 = 1.17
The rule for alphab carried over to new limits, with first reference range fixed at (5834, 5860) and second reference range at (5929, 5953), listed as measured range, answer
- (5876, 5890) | 0.14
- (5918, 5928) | -0.02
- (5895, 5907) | 0.12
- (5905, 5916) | -0.01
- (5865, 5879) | -0.01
